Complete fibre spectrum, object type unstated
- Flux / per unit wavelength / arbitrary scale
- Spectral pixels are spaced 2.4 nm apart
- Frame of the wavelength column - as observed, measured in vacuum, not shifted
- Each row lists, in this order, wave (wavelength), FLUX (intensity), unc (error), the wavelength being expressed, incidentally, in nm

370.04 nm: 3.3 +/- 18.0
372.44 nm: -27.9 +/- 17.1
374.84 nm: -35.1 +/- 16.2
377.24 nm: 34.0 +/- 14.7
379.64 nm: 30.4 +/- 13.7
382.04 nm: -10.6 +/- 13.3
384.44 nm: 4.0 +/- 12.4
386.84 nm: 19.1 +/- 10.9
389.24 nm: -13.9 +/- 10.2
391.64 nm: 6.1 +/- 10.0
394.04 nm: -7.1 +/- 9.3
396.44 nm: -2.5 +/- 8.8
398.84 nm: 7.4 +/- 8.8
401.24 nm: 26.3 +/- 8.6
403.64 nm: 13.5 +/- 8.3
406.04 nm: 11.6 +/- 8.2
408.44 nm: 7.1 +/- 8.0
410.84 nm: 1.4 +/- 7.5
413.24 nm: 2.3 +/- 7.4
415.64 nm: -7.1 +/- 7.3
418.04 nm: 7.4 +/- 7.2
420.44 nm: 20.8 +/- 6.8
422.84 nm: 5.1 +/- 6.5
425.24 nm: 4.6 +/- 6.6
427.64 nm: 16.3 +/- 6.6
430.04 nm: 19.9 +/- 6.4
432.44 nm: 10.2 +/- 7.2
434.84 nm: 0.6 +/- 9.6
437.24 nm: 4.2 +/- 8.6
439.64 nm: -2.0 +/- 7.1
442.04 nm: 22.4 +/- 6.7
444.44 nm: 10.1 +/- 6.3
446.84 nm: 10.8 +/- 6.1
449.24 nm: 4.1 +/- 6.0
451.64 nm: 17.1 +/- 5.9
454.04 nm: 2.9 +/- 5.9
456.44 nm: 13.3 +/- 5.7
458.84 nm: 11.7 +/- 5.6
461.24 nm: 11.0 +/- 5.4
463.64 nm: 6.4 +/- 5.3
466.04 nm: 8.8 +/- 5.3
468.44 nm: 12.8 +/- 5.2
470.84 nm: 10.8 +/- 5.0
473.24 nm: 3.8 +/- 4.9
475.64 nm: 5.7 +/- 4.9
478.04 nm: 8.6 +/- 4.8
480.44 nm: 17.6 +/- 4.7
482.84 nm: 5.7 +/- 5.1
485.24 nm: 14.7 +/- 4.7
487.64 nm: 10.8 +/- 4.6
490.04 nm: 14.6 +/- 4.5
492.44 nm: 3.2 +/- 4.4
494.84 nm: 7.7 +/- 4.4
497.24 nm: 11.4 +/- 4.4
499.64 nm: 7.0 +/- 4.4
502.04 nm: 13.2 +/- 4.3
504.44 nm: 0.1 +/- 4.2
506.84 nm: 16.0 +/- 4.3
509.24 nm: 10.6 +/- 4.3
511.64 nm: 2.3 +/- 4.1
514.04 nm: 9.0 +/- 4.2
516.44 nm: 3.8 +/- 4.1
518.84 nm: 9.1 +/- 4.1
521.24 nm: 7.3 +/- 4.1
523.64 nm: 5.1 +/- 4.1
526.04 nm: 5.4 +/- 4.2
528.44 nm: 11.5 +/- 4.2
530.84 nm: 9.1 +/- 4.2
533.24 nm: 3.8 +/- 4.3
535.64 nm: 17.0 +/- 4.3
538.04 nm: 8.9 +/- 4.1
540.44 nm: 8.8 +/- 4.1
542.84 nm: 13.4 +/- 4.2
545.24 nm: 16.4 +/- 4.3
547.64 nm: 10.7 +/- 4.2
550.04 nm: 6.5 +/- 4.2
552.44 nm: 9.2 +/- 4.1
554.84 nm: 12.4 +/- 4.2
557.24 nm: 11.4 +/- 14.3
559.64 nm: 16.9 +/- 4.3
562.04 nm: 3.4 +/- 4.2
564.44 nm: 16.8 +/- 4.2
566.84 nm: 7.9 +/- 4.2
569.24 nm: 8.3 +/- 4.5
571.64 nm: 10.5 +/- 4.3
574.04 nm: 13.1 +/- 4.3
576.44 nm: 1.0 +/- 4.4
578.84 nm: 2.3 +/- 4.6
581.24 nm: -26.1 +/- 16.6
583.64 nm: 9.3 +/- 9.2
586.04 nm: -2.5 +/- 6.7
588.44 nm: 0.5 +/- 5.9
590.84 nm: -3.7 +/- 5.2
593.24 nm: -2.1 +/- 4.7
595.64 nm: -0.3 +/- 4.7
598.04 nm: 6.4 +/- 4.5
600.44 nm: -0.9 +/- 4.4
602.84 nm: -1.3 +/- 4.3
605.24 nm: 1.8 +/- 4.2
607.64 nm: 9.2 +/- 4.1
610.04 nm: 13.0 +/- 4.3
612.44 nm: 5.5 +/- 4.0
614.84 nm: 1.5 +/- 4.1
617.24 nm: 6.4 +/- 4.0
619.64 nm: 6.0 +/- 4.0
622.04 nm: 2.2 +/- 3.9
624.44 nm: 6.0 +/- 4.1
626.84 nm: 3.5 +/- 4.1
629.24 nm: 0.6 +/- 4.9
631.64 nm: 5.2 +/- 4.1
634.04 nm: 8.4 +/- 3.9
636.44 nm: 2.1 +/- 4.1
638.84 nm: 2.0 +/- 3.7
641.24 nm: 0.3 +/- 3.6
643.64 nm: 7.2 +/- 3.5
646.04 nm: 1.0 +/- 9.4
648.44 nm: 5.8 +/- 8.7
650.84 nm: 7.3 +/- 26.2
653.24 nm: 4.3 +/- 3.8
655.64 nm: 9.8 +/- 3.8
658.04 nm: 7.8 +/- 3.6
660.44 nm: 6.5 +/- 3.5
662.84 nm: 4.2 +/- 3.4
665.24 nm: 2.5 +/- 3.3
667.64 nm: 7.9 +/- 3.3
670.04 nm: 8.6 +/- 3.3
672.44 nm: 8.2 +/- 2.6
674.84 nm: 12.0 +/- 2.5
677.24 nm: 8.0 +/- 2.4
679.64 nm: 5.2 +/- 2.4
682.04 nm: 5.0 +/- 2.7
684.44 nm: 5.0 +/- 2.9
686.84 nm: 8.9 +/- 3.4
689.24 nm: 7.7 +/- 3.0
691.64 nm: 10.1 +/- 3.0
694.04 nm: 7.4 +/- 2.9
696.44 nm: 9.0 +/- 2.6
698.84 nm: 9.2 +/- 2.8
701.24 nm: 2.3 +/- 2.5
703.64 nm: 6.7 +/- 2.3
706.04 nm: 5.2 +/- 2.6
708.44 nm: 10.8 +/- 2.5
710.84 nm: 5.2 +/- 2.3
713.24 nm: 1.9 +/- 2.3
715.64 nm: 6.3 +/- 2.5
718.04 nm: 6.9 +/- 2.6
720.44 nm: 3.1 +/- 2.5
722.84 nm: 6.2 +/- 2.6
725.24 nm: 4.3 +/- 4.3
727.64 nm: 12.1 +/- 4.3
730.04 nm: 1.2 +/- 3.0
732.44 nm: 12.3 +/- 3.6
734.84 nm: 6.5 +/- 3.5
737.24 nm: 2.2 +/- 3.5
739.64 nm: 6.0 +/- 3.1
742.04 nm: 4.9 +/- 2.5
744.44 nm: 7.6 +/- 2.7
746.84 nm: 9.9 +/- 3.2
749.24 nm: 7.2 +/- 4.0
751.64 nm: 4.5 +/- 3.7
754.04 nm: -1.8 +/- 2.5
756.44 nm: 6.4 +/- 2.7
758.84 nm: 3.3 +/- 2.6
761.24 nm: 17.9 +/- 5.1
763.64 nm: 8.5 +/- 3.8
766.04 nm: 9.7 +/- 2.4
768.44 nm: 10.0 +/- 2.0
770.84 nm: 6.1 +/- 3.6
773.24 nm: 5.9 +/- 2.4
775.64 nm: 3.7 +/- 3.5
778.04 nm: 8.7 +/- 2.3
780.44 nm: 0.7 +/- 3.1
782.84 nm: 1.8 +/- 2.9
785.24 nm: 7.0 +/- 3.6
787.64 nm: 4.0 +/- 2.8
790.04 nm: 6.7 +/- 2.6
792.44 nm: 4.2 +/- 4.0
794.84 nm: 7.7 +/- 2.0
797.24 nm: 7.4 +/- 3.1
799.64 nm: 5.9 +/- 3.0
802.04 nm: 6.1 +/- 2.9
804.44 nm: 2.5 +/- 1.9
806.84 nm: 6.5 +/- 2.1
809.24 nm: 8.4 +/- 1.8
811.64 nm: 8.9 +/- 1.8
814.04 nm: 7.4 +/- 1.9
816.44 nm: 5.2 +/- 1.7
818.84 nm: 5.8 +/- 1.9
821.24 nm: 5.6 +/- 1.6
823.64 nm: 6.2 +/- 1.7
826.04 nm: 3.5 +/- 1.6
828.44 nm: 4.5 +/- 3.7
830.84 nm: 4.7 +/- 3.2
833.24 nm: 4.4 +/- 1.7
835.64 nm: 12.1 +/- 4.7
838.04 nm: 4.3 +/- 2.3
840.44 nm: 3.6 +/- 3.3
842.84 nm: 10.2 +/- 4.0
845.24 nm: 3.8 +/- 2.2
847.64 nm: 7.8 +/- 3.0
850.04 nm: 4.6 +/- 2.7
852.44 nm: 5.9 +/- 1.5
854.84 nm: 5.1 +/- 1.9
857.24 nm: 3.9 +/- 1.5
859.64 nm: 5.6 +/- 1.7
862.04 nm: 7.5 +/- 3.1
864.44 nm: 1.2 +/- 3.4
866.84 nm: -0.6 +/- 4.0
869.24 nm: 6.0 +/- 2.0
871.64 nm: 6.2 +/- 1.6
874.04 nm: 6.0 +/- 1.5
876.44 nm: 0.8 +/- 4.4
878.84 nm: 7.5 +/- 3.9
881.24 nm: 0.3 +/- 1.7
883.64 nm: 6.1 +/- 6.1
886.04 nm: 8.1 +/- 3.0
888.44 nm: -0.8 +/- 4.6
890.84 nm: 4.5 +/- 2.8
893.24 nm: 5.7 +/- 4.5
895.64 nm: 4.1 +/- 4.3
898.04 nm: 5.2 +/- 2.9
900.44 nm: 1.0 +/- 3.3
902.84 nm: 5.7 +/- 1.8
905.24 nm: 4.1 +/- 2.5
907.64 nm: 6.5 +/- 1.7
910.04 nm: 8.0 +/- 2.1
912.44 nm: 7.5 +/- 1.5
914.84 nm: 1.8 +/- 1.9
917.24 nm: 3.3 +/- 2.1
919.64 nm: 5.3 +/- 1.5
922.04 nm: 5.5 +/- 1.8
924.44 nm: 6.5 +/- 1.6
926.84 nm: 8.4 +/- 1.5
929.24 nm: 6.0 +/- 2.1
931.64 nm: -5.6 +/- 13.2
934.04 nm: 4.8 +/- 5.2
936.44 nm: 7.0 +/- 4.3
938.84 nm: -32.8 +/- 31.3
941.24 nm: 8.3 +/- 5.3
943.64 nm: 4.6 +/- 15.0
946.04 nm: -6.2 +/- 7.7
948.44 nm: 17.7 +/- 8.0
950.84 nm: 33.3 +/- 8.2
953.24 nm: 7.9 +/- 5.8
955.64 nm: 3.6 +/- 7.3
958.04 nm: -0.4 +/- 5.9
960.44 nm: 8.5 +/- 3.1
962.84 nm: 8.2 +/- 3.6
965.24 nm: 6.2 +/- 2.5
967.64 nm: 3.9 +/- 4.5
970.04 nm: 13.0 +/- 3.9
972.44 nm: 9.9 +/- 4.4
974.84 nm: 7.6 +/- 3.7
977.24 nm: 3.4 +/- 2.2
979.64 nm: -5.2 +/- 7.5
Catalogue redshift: 1.55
